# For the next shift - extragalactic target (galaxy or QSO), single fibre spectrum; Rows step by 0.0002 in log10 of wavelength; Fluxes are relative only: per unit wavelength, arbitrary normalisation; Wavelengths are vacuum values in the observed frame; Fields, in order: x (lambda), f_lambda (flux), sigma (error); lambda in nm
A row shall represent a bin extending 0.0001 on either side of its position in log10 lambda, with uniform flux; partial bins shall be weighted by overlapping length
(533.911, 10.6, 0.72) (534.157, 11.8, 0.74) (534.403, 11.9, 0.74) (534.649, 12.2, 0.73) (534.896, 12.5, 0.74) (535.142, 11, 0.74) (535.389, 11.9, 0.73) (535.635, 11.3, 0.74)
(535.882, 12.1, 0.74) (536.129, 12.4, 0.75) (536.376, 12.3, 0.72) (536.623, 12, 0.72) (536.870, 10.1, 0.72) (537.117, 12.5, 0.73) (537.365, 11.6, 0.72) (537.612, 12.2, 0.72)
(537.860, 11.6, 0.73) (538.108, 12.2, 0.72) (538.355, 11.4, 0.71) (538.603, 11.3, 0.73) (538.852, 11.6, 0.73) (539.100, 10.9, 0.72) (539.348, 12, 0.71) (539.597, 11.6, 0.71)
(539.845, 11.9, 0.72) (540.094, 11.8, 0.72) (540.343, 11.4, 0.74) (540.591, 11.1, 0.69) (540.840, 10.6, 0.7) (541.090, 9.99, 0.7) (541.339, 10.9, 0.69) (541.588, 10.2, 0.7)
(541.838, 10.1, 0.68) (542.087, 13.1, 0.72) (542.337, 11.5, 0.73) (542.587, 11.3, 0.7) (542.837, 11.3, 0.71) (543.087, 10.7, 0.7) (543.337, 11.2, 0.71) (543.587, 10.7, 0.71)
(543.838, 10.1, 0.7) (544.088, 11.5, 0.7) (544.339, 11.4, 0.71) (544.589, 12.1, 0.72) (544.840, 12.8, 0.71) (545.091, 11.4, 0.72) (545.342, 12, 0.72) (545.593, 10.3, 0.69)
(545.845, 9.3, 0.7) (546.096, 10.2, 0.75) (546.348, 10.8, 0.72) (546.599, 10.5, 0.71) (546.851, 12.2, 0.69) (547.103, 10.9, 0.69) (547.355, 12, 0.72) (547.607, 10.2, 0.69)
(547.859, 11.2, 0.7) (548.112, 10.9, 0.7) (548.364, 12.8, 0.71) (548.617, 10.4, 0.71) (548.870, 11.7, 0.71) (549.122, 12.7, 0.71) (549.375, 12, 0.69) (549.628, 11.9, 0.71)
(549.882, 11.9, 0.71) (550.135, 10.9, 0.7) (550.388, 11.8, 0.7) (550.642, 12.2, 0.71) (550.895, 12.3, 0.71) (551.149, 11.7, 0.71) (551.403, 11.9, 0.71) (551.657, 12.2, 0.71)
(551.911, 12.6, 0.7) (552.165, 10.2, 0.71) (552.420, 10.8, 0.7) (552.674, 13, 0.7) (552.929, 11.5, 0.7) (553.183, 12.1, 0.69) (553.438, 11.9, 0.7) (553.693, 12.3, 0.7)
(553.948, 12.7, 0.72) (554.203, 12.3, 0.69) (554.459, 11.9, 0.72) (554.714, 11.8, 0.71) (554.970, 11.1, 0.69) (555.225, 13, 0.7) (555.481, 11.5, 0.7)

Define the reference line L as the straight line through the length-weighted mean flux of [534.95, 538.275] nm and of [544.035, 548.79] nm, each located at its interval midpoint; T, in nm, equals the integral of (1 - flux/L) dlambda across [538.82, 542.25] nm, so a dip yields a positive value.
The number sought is 0.10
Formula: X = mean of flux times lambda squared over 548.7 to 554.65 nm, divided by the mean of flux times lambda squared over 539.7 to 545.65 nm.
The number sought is 1.1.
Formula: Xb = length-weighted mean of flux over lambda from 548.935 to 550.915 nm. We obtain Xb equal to 11.9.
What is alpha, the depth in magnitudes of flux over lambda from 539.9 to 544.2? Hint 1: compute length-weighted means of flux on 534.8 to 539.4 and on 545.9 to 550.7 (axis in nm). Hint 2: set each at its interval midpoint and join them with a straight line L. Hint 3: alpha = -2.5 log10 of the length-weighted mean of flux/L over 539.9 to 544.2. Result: 0.05 mag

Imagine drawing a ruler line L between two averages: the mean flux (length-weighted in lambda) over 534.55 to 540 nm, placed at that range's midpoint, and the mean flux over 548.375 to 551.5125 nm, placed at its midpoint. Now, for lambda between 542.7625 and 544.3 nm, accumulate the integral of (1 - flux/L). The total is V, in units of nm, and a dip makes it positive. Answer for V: 0.11 nm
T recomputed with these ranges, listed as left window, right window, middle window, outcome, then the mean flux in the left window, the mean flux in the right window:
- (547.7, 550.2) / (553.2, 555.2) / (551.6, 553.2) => 0.02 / 11.6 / 12.1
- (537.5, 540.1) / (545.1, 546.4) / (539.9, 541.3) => 0.05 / 11.7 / 10.6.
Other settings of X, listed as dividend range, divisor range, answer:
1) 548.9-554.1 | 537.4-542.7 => 1.09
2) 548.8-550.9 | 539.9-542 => 1.14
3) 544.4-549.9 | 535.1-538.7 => 1.00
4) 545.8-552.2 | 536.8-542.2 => 1.05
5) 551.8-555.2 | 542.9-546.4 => 1.11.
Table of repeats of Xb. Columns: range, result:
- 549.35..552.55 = 11.7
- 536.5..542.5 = 11.4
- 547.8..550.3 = 11.7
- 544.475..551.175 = 11.4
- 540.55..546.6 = 11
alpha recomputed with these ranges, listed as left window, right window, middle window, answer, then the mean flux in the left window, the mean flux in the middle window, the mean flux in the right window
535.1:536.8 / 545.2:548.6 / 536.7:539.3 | 0.01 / 11.8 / 11.6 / 11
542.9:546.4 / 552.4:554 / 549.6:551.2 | -0.01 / 11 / 11.8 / 12.1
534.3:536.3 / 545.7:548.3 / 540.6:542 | 0.09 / 11.9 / 10.5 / 10.9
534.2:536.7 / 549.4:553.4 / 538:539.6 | 0.03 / 12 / 11.6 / 11.8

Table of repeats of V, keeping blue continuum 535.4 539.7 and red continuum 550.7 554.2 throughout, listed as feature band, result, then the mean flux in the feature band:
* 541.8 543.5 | 0.06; 11.4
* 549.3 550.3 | 0.02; 11.7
